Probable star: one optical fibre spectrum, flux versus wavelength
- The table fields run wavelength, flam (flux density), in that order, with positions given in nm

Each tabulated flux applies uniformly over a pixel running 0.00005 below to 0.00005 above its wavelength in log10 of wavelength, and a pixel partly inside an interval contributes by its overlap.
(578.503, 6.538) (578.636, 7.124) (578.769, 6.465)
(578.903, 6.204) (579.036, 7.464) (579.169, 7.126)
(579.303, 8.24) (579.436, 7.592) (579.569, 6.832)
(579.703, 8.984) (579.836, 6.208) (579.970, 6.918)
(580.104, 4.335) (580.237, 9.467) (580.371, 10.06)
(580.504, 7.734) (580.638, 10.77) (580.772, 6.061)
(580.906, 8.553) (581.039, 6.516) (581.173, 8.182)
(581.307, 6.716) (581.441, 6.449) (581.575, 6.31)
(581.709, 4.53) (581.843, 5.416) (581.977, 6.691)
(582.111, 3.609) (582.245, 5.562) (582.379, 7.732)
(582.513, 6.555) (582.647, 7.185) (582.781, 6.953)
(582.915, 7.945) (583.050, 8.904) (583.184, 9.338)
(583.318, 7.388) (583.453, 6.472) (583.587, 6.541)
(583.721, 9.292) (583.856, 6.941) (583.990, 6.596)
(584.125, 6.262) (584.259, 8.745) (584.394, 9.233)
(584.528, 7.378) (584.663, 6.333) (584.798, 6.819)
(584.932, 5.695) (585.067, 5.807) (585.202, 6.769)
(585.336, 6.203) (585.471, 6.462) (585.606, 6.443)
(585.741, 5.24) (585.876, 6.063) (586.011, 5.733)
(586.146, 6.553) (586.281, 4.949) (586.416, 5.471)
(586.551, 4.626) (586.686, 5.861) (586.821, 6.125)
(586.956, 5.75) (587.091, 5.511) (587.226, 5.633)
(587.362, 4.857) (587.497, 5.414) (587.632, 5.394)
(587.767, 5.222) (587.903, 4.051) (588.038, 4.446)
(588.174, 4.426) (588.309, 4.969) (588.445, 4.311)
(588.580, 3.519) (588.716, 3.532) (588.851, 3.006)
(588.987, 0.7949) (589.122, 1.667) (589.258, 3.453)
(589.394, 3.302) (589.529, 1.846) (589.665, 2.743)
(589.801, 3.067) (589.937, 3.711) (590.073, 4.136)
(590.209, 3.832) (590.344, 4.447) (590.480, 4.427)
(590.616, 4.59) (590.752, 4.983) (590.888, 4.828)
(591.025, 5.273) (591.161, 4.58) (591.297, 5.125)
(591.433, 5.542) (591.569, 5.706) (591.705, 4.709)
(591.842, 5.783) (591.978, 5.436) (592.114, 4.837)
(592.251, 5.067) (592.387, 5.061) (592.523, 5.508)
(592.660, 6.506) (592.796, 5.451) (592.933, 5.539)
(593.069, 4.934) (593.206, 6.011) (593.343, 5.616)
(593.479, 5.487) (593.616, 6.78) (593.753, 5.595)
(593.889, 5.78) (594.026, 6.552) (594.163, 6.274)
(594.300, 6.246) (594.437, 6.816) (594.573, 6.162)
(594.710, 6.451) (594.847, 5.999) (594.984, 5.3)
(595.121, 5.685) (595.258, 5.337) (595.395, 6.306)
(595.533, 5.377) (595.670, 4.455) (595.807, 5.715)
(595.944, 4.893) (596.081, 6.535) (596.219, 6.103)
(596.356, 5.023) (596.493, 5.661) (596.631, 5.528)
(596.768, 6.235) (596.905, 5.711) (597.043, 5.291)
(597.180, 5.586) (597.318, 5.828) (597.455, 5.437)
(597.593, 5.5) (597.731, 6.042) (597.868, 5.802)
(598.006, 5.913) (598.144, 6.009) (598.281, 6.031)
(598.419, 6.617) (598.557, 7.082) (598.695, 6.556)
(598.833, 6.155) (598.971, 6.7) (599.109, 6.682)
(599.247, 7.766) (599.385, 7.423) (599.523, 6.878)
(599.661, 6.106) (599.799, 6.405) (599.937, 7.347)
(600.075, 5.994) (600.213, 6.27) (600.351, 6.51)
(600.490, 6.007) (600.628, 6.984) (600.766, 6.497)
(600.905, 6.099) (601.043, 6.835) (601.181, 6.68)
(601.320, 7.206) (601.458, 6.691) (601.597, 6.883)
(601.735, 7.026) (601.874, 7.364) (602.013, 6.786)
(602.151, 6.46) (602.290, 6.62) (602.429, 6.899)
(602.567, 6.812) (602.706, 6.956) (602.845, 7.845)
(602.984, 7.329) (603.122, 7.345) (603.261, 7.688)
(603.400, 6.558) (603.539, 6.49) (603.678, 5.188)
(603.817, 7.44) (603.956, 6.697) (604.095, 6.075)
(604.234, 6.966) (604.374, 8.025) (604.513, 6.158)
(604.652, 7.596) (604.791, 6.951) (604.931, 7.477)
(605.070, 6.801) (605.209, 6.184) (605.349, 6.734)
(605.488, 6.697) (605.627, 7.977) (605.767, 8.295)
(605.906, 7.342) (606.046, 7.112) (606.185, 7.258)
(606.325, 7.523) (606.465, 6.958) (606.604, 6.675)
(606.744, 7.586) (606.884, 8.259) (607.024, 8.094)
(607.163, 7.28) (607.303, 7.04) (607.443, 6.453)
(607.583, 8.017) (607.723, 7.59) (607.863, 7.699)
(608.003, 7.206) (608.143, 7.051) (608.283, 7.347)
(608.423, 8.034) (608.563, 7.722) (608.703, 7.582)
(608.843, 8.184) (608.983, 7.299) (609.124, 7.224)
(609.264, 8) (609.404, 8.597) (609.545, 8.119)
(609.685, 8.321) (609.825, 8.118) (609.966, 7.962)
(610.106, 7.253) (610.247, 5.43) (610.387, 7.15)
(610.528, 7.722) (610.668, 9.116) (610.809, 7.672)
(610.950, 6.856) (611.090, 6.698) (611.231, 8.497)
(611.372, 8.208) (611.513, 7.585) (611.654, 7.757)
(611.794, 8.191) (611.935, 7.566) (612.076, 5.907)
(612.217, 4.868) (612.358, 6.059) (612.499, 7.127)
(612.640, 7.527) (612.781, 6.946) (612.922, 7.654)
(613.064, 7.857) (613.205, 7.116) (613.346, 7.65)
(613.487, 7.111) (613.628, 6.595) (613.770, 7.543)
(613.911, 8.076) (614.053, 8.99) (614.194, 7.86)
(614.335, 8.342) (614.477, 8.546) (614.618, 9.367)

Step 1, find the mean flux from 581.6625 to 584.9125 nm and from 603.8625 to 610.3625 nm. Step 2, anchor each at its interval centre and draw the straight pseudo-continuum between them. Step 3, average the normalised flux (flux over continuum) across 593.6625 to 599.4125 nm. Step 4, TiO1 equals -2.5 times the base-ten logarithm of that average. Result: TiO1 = 0.20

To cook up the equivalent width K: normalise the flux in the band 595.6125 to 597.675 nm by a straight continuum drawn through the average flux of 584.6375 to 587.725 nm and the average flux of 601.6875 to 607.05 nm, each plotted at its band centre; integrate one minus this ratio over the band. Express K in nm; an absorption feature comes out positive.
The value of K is 0.30 nm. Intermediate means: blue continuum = 5.8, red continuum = 7.07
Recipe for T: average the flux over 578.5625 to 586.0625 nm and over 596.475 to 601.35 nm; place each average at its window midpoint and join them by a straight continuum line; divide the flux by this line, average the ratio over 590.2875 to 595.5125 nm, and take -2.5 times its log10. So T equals 0.18 mag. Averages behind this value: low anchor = 7.02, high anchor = 6.32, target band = 5.55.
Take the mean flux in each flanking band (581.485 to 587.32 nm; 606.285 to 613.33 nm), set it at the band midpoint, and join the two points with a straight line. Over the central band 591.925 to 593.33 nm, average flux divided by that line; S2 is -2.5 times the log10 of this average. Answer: 0.24 mag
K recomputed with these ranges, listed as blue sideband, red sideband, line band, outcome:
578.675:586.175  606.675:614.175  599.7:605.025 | 0.39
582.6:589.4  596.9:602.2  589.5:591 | 0.51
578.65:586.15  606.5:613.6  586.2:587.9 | 0.41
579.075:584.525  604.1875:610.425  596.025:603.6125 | 0.91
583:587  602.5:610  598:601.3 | 0.25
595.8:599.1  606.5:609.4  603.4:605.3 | 0.06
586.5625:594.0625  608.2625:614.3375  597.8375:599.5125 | -0.21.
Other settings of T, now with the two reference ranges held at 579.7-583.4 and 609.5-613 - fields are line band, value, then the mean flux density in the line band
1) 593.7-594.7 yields 0.16 mag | 6.23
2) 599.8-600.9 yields 0.13 mag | 6.48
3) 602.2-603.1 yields 0.03 mag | 7.08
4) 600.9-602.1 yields 0.06 mag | 6.88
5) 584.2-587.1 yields 0.15 mag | 6.27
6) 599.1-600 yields 0.05 mag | 6.96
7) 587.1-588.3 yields 0.40 mag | 4.96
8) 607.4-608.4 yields -0.01 mag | 7.39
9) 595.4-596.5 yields 0.30 mag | 5.51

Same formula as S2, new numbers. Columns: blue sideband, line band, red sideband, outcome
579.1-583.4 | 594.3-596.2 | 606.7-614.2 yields 0.26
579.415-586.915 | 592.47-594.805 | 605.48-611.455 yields 0.19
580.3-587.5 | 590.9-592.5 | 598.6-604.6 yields 0.28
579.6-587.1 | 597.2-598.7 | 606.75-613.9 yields 0.19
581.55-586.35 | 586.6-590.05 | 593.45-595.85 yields 0.48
